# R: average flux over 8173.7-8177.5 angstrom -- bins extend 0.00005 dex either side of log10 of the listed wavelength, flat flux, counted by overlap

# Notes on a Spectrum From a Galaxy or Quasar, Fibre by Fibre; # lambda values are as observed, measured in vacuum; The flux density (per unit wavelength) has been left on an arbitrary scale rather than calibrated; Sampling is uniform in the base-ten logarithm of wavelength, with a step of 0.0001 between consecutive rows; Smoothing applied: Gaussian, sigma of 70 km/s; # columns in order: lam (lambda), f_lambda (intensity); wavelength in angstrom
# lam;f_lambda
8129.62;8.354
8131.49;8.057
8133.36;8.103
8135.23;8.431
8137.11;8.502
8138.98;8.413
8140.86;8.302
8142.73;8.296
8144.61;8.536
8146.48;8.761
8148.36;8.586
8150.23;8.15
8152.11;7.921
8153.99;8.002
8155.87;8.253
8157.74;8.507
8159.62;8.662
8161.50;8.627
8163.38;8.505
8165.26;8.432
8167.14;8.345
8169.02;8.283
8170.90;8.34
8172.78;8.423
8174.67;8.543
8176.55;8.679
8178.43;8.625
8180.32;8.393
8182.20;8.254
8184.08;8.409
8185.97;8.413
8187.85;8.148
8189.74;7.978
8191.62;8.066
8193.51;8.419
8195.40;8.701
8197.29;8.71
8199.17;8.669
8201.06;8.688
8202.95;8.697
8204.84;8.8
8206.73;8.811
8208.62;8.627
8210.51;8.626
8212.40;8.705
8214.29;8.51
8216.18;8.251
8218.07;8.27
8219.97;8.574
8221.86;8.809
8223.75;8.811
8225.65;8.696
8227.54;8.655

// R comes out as 8.6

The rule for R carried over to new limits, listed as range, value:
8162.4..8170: 8.39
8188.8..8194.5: 8.16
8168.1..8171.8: 8.31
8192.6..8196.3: 8.55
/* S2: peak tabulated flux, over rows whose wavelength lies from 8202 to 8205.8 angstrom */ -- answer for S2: 8.8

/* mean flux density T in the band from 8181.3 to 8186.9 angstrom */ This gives 8.36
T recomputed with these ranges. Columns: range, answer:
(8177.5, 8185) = 8.42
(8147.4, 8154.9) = 8.16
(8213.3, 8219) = 8.35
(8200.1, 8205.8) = 8.72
